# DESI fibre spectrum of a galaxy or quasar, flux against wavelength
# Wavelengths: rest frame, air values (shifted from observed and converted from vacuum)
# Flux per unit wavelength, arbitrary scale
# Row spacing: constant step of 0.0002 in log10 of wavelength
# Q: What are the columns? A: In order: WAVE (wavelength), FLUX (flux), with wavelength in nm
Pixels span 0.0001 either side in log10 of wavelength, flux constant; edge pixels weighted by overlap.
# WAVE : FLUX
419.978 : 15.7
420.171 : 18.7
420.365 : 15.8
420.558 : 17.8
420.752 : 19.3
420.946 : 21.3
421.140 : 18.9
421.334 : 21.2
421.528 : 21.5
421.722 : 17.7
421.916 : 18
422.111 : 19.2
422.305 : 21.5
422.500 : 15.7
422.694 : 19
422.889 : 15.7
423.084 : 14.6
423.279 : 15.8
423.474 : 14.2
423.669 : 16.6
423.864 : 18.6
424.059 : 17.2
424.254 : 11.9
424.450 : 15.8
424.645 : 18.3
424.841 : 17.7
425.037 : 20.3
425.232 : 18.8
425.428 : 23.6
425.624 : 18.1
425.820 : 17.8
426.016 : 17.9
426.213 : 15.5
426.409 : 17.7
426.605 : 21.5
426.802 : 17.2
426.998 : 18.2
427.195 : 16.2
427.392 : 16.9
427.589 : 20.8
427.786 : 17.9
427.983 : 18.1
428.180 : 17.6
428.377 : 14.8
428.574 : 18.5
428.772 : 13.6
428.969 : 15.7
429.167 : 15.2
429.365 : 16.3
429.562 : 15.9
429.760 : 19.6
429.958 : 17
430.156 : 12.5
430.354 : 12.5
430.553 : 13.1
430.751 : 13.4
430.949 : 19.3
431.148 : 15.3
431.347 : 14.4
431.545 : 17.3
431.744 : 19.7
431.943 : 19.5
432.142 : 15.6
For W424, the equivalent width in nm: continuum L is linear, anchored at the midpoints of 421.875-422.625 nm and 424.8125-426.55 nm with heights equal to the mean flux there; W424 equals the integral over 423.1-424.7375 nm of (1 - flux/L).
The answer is 0.238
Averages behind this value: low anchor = 18.7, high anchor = 18.7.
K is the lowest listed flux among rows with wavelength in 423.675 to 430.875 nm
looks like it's 11.9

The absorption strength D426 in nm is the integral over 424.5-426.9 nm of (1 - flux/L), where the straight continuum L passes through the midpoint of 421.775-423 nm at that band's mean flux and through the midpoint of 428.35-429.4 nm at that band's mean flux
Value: -0.25 nm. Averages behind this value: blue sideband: 18.1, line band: 18.6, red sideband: 15.7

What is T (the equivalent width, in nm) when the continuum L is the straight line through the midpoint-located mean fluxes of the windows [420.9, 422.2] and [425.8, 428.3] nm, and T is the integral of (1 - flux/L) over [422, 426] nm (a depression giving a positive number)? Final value 0.28 nm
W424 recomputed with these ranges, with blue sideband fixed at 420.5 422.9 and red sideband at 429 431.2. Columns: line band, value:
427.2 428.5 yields -0.090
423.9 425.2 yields 0.059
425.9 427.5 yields -0.067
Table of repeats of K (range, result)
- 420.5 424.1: 14.2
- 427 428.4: 14.8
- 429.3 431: 12.5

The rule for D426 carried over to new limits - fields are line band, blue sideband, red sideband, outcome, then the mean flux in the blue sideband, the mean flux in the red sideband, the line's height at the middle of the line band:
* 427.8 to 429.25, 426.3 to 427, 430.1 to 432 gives 0.09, 18.7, 15.7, 17.4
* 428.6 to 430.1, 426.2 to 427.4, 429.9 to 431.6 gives -0.03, 17.8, 14.9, 15.9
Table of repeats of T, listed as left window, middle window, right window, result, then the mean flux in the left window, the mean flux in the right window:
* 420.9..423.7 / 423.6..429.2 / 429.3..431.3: -0.28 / 18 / 15.4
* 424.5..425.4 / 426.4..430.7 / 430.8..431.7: 0.25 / 19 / 16.6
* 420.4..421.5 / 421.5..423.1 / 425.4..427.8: 0.10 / 19.6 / 18.3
